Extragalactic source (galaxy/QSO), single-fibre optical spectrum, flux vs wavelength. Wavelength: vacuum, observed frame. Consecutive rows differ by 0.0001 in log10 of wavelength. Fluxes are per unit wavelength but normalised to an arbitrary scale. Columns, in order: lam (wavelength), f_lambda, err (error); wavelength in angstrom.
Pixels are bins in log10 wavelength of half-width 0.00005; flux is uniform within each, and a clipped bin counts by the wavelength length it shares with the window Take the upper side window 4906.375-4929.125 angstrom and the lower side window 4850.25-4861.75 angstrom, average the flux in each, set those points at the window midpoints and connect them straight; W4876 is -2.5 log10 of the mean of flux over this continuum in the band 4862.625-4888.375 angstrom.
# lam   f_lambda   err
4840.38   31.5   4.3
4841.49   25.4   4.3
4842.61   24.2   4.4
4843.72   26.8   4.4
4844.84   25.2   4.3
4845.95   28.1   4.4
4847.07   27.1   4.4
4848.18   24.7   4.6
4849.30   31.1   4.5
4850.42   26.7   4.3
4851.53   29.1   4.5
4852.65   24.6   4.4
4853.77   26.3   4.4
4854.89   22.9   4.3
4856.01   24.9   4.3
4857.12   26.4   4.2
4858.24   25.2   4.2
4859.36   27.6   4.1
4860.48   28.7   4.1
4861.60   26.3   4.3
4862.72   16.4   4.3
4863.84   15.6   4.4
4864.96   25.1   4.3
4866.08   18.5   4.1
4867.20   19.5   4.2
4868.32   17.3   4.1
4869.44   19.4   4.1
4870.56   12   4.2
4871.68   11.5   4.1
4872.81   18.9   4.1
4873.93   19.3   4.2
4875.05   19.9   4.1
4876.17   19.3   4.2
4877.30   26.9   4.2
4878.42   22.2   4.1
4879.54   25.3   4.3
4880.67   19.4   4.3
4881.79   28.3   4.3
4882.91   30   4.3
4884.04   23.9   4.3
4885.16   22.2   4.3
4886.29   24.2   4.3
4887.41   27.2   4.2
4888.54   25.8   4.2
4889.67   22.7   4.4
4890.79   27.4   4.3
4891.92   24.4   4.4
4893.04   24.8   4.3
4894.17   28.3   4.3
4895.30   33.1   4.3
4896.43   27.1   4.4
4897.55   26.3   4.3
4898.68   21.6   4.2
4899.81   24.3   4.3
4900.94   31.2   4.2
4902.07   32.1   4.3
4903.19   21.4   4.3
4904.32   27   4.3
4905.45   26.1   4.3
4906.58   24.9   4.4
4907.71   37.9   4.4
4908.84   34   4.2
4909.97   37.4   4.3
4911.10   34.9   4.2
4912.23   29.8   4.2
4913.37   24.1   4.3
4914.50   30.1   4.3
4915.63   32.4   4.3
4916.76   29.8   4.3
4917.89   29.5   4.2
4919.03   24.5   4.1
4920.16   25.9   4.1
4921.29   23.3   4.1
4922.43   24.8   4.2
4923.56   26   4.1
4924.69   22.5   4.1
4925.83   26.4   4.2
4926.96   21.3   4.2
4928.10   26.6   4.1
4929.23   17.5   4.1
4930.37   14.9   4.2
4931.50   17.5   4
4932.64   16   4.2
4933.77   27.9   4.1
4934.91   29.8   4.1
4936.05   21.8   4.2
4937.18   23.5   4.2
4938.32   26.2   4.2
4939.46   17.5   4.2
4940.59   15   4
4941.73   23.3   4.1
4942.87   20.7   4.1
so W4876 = 0.26 mag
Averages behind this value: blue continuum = 26.2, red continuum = 28.1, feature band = 21.1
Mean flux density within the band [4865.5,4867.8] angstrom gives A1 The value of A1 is 19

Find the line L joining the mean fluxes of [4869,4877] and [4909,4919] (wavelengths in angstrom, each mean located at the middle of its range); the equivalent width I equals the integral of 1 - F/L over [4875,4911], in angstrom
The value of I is -4.3 angstrom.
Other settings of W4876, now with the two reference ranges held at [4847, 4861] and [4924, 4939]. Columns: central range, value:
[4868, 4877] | 0.412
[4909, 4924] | -0.232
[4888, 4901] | -0.079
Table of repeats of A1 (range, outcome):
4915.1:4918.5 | 30.5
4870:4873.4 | 14.2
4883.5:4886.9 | 23.5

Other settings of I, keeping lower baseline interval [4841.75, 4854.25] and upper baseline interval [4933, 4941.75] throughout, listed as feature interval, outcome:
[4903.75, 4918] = -3.9 angstrom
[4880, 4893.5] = 0.0 angstrom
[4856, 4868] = 1.5 angstrom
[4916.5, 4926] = -0.8 angstrom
